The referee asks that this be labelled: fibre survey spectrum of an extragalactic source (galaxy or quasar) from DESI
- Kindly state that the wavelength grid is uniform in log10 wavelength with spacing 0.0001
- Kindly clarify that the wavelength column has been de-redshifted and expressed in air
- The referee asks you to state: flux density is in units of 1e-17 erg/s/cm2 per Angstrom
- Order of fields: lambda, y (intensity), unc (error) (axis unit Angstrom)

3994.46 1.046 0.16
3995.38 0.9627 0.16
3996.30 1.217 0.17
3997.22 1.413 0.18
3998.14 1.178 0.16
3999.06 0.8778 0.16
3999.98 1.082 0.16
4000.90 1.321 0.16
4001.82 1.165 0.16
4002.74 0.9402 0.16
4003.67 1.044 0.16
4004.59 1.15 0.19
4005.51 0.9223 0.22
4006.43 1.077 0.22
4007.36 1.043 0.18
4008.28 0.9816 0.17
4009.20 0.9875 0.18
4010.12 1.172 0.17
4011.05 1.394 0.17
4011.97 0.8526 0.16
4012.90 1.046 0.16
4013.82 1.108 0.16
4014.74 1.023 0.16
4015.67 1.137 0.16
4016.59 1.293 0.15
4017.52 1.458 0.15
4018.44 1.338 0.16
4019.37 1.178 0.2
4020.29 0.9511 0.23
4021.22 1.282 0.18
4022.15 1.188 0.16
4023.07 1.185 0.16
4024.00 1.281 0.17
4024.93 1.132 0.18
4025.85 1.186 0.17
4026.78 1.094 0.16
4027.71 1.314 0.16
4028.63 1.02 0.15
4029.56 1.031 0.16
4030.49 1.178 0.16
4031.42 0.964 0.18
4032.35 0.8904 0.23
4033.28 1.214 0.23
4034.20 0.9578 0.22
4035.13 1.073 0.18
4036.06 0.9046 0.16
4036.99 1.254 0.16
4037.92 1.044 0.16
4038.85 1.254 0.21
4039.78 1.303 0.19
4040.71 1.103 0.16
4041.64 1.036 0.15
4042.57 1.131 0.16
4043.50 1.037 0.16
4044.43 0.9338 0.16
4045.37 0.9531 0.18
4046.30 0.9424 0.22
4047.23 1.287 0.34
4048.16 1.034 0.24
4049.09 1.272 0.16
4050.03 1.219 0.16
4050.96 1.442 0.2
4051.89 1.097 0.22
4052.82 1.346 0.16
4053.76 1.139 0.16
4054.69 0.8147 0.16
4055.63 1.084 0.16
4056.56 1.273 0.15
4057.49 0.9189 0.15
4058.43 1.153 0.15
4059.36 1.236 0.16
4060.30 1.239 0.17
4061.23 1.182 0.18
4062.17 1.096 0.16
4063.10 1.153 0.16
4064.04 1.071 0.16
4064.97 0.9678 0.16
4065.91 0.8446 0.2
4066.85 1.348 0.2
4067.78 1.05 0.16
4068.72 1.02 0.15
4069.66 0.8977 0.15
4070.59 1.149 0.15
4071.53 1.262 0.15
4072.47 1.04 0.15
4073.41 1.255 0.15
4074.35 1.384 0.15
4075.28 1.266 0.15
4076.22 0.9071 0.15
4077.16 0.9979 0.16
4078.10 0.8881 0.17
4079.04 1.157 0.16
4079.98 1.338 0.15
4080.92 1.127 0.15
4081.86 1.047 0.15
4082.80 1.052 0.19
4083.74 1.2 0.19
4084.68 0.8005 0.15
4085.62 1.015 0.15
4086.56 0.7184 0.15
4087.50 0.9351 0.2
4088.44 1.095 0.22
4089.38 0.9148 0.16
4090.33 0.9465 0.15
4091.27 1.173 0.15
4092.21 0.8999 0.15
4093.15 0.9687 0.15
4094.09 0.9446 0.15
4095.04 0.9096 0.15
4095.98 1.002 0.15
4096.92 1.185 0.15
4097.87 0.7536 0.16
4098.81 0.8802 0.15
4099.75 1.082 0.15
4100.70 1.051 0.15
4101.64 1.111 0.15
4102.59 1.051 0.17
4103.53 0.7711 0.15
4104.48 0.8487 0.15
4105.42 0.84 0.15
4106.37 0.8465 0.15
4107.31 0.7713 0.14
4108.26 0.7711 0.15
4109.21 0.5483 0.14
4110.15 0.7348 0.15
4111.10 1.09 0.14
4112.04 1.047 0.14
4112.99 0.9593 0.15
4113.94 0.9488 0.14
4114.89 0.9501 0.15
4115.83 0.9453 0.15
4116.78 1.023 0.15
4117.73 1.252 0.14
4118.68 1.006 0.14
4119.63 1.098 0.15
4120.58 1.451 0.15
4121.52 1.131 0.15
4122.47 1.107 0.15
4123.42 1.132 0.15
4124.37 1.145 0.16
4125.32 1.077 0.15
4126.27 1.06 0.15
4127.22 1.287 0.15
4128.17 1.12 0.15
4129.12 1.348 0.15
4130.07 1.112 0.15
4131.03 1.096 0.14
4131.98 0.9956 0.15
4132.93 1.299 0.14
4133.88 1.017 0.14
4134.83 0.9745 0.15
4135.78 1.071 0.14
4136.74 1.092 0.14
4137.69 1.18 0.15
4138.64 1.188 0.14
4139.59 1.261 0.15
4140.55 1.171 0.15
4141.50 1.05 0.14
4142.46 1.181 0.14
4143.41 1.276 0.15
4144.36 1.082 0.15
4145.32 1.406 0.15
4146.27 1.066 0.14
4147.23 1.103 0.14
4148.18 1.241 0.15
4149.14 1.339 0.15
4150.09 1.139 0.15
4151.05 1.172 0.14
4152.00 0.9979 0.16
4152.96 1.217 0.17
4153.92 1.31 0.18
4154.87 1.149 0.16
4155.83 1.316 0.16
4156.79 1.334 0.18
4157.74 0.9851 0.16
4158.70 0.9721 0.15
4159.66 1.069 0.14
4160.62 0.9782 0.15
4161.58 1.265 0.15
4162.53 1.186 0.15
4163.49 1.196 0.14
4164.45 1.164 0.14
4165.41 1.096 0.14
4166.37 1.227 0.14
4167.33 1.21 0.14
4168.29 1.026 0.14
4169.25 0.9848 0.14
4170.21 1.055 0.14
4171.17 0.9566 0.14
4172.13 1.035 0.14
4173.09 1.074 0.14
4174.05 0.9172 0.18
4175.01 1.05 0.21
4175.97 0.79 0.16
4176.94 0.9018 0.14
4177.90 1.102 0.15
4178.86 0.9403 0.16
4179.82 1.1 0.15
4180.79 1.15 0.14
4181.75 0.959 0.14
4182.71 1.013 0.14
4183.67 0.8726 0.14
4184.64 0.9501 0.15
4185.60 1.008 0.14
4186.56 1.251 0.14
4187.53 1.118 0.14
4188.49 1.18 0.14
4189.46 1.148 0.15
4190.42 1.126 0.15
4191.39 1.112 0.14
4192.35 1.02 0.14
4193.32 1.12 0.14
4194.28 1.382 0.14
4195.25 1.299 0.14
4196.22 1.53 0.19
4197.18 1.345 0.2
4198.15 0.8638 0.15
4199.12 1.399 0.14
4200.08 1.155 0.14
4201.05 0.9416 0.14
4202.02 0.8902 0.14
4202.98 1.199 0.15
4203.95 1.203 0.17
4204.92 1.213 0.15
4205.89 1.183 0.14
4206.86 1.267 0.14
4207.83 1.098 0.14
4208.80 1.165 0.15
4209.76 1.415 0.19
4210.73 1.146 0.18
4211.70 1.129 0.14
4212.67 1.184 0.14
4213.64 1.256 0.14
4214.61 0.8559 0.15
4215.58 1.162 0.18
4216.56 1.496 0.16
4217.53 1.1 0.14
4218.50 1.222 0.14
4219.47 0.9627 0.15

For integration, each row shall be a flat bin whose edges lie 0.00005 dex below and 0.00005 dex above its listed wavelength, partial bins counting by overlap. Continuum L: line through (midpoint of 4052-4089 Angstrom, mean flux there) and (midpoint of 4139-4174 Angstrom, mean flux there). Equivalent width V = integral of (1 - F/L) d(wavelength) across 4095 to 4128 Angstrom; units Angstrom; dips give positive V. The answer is 3.46 Angstrom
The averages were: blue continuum 1.09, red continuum 1.14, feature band 0.999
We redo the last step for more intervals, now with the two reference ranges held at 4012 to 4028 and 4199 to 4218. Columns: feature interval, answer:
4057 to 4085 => 1.7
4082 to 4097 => 2.5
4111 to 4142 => 1.6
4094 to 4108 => 2.9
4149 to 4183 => 2.3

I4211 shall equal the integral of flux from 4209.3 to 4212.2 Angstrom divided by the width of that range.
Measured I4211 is 1.23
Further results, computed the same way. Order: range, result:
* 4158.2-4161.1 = 1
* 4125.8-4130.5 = 1.19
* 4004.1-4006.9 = 1.05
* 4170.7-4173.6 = 1.02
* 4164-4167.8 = 1.17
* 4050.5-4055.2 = 1.17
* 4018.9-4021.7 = 1.13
